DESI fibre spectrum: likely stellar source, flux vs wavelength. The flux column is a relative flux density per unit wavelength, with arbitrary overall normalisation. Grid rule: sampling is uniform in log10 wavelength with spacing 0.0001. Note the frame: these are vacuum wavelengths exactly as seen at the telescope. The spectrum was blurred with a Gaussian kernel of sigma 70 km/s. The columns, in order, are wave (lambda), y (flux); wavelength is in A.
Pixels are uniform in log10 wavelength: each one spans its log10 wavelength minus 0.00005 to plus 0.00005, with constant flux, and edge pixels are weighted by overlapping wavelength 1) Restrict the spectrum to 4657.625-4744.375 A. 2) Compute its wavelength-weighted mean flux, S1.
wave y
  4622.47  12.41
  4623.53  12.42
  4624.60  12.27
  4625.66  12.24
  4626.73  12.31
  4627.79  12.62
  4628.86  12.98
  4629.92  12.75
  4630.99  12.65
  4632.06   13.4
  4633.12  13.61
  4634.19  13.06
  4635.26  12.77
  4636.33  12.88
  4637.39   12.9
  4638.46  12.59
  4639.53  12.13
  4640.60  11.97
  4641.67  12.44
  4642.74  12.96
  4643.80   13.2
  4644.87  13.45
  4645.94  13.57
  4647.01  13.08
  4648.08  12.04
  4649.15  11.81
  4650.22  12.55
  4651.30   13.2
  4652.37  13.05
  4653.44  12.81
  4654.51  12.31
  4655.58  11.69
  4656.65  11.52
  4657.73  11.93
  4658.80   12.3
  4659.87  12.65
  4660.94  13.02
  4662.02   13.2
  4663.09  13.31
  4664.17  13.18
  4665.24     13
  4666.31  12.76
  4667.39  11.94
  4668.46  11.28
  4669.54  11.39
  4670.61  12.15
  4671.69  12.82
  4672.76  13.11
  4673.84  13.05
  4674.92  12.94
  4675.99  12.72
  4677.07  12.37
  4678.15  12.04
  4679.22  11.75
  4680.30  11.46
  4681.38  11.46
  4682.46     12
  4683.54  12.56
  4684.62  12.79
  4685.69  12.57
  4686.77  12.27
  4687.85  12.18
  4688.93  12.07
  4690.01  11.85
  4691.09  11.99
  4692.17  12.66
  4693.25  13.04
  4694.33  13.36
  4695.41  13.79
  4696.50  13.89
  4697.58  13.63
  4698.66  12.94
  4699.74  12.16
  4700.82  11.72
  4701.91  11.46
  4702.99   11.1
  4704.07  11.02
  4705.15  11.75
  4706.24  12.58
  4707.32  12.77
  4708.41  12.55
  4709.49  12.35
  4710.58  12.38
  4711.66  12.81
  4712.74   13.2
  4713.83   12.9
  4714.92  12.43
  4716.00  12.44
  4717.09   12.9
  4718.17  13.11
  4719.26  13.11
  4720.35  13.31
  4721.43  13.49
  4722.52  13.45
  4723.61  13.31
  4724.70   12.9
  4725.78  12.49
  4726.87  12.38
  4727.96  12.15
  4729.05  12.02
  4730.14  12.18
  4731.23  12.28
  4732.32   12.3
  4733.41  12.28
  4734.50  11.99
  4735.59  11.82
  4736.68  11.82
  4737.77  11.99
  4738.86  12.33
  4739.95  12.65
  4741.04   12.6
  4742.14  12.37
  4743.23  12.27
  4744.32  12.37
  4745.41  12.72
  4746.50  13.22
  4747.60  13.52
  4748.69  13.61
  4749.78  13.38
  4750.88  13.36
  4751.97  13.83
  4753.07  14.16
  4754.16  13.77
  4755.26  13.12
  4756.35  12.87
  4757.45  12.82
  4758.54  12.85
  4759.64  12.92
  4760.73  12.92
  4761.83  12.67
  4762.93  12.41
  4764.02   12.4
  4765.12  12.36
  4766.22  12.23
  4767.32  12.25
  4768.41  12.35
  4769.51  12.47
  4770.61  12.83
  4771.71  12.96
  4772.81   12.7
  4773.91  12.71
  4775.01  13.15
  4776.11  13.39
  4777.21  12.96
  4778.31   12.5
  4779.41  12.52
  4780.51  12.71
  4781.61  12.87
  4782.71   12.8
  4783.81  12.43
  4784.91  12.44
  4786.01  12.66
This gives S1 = 12.5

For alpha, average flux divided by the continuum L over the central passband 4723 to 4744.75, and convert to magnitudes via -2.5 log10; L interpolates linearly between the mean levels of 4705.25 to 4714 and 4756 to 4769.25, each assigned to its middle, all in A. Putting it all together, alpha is 0.02 mag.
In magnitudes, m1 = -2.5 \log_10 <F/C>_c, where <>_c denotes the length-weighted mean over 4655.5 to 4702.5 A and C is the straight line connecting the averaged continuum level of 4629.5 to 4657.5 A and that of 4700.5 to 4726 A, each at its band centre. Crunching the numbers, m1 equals 0.02 mag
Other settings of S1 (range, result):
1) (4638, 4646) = 12.7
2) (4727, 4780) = 12.7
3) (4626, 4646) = 12.8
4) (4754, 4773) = 12.7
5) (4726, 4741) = 12.2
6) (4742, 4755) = 13.2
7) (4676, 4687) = 12.2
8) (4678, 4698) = 12.5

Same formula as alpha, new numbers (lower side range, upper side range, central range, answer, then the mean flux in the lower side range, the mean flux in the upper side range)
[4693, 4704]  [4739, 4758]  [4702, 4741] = 0.03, 12.6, 13.1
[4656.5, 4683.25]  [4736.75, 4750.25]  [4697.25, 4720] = 0.01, 12.4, 12.7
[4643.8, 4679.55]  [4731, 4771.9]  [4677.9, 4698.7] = 0.01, 12.6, 12.7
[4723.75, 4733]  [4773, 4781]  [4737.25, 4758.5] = -0.04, 12.4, 12.8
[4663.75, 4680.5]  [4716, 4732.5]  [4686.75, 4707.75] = 0.01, 12.4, 12.8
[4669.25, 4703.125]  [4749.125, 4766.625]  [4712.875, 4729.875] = -0.01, 12.4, 13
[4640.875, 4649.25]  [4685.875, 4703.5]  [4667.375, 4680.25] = 0.03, 12.9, 12.5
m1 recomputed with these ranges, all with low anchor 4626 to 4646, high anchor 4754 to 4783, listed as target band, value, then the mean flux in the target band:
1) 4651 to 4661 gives 0.03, 12.4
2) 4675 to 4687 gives 0.05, 12.2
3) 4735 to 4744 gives 0.05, 12.2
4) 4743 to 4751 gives -0.03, 13.1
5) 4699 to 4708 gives 0.08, 11.9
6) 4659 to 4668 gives 0.00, 12.9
